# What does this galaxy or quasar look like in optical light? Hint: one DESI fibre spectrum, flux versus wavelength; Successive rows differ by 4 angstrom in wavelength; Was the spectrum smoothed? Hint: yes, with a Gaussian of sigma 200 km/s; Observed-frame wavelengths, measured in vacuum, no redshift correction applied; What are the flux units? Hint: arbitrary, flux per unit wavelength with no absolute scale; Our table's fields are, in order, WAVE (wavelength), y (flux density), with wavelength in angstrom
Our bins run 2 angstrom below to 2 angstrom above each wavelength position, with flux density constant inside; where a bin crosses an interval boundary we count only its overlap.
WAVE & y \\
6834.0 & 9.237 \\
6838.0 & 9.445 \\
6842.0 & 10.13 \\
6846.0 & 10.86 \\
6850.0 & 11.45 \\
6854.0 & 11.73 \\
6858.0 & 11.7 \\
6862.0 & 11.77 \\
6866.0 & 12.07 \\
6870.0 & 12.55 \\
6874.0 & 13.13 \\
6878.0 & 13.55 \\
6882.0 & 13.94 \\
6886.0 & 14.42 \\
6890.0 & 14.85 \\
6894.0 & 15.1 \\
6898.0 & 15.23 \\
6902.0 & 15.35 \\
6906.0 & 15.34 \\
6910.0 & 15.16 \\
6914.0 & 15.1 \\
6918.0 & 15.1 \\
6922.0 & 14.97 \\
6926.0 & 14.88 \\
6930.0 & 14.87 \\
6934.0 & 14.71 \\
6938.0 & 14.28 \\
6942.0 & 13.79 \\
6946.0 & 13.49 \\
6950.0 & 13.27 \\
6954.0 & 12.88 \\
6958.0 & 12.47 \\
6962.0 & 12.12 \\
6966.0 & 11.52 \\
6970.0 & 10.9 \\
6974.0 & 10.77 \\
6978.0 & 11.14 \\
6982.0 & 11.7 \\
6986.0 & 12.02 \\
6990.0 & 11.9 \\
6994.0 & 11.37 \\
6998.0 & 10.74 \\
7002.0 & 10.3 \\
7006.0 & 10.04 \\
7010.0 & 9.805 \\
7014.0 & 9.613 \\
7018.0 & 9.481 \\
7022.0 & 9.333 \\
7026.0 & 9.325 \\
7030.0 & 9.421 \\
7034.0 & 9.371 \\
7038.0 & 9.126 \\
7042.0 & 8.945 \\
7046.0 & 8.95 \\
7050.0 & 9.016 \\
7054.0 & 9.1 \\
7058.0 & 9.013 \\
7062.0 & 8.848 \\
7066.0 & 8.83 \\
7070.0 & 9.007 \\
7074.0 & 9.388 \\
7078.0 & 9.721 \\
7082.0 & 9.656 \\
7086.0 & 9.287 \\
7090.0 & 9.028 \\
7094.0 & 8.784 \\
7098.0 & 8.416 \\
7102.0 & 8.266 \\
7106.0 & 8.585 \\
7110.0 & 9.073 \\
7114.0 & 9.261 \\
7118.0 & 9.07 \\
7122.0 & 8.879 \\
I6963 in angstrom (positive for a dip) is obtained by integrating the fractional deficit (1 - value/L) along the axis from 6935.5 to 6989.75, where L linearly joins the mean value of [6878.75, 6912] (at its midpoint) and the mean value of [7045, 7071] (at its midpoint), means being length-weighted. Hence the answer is 0.4 angstrom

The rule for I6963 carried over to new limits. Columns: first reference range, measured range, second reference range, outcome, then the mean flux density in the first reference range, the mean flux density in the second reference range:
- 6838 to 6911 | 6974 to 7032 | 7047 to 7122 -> 0.9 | 13.1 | 9.01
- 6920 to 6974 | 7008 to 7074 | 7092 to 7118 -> 8.6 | 13.3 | 8.76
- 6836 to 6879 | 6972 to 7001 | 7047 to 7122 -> -3.4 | 11.6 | 9.01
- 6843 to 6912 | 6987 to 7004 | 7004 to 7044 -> -1.5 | 13.4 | 9.45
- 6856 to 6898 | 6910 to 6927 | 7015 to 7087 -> -3.6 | 13.4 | 9.22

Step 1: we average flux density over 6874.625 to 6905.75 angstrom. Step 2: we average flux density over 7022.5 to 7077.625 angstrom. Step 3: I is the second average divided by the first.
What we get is 0.62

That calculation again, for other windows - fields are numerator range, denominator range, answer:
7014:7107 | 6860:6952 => 0.64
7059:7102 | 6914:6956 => 0.63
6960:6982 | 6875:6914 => 0.77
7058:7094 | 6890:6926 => 0.61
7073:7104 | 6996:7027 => 0.92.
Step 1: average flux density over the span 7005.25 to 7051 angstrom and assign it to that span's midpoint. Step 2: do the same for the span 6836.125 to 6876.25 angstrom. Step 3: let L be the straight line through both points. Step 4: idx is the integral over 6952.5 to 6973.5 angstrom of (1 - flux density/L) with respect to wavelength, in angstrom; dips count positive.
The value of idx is -3.5 angstrom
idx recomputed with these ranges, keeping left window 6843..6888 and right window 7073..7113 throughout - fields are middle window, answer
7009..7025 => 0.99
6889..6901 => -3.13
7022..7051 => 2.00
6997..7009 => 0.09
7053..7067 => 0.83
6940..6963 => -3.94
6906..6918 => -3.52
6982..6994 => -1.40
